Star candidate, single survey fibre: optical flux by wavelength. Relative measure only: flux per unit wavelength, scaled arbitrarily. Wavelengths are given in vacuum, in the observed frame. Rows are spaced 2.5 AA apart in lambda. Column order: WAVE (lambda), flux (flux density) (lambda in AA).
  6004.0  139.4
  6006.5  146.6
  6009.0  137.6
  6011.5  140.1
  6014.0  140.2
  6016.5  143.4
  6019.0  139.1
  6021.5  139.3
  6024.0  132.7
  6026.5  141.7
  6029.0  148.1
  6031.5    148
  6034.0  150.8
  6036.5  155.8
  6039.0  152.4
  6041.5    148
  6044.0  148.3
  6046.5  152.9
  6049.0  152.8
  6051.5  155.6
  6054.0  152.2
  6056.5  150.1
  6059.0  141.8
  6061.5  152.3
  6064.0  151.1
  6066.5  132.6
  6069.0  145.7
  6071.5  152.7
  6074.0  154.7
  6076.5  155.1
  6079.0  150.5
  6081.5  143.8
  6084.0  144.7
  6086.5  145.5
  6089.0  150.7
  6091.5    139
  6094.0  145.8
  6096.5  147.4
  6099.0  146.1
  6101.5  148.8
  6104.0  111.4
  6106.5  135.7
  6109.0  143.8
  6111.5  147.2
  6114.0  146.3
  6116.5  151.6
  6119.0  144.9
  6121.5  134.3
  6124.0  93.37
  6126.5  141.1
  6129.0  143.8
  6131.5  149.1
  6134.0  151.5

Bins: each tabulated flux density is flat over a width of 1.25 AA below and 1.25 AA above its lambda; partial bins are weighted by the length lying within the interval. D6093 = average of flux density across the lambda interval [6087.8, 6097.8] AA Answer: 146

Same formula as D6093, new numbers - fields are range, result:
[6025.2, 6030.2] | 145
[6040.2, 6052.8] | 152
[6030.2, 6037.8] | 152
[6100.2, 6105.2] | 130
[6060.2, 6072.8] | 147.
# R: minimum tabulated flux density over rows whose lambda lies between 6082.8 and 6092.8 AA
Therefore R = 139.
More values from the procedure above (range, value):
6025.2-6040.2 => 141.7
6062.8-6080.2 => 132.6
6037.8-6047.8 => 148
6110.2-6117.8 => 146.3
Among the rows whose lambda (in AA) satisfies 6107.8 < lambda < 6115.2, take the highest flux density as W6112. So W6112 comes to 147.2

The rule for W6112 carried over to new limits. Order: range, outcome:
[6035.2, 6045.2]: 155.8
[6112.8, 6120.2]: 151.6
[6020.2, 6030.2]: 148.1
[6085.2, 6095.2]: 150.7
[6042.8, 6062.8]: 155.6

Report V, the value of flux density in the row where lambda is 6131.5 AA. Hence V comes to 149.1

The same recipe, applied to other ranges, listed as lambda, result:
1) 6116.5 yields 151.6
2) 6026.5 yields 141.7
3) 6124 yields 93.37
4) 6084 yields 144.7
